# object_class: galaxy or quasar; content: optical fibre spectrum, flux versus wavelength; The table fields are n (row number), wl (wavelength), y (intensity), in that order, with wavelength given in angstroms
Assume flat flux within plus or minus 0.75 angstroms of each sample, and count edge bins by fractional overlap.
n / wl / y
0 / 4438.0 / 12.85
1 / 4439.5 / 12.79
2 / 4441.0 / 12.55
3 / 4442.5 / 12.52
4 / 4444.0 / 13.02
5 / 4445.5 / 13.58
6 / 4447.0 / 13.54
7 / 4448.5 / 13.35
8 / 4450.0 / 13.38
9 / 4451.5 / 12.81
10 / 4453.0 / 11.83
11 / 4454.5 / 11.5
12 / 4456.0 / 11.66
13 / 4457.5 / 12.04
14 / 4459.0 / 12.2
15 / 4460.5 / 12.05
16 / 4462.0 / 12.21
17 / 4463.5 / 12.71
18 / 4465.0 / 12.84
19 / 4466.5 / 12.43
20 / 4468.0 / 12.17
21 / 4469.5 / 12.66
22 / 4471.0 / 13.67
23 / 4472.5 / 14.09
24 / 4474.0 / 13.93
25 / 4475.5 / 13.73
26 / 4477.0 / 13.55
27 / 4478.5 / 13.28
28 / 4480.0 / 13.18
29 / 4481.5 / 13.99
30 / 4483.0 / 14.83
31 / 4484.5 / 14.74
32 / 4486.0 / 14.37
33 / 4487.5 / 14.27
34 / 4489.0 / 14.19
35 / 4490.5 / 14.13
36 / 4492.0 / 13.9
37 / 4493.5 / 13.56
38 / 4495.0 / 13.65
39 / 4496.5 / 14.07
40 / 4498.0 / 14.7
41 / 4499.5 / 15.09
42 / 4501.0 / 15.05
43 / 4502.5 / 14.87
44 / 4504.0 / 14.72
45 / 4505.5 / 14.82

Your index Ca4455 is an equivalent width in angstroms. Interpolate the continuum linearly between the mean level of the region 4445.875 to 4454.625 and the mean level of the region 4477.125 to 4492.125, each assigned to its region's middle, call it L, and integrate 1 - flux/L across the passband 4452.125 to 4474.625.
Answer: 1.4 angstroms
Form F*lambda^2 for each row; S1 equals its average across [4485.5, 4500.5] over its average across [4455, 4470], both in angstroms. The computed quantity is 1.17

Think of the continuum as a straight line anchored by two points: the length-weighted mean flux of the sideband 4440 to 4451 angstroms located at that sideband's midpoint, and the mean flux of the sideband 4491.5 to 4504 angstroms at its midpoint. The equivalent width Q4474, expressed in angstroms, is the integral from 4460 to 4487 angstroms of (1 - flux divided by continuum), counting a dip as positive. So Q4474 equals 0.8 angstroms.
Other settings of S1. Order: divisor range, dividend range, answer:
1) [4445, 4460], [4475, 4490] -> 1.13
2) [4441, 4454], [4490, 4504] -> 1.13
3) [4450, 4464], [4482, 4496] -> 1.18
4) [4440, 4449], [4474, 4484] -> 1.07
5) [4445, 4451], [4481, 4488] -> 1.09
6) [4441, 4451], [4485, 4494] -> 1.09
